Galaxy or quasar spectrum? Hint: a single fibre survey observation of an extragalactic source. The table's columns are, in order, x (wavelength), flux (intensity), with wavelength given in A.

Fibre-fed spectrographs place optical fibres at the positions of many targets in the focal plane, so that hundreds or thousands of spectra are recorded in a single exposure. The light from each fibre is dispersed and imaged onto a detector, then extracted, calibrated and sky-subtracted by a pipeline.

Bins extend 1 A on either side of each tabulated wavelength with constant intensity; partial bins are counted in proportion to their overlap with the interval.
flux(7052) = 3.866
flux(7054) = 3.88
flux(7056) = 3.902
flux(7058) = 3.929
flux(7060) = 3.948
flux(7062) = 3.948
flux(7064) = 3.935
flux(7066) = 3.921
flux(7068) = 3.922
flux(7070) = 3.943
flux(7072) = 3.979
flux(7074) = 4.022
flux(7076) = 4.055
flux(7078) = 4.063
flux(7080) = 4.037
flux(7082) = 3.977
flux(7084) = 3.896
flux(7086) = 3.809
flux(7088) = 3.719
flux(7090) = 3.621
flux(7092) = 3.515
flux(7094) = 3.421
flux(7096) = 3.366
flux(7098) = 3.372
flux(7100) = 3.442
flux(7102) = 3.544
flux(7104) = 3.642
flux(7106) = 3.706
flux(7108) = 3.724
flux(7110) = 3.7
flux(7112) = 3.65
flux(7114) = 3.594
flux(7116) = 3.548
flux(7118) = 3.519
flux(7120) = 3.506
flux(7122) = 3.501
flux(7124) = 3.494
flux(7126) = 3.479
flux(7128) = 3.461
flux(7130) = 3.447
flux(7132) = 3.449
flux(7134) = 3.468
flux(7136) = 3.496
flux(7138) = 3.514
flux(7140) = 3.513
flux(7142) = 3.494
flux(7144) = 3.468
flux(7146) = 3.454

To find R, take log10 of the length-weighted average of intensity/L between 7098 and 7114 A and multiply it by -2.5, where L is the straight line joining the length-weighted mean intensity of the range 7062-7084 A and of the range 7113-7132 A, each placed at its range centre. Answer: 0.015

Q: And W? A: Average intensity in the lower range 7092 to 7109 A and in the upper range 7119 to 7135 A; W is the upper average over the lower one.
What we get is 1.0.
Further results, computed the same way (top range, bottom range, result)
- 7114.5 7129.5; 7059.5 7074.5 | 0.89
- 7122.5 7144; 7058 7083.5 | 0.88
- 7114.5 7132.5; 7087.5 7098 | 1.00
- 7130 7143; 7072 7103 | 0.93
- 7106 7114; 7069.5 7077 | 0.92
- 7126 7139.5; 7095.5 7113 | 0.97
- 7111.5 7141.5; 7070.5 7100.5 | 0.93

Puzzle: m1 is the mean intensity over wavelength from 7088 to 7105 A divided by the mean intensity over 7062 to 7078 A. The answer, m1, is 0.88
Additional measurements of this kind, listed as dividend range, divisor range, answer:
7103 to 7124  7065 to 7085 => 0.91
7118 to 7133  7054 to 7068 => 0.89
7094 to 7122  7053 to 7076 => 0.90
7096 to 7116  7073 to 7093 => 0.93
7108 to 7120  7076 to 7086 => 0.91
